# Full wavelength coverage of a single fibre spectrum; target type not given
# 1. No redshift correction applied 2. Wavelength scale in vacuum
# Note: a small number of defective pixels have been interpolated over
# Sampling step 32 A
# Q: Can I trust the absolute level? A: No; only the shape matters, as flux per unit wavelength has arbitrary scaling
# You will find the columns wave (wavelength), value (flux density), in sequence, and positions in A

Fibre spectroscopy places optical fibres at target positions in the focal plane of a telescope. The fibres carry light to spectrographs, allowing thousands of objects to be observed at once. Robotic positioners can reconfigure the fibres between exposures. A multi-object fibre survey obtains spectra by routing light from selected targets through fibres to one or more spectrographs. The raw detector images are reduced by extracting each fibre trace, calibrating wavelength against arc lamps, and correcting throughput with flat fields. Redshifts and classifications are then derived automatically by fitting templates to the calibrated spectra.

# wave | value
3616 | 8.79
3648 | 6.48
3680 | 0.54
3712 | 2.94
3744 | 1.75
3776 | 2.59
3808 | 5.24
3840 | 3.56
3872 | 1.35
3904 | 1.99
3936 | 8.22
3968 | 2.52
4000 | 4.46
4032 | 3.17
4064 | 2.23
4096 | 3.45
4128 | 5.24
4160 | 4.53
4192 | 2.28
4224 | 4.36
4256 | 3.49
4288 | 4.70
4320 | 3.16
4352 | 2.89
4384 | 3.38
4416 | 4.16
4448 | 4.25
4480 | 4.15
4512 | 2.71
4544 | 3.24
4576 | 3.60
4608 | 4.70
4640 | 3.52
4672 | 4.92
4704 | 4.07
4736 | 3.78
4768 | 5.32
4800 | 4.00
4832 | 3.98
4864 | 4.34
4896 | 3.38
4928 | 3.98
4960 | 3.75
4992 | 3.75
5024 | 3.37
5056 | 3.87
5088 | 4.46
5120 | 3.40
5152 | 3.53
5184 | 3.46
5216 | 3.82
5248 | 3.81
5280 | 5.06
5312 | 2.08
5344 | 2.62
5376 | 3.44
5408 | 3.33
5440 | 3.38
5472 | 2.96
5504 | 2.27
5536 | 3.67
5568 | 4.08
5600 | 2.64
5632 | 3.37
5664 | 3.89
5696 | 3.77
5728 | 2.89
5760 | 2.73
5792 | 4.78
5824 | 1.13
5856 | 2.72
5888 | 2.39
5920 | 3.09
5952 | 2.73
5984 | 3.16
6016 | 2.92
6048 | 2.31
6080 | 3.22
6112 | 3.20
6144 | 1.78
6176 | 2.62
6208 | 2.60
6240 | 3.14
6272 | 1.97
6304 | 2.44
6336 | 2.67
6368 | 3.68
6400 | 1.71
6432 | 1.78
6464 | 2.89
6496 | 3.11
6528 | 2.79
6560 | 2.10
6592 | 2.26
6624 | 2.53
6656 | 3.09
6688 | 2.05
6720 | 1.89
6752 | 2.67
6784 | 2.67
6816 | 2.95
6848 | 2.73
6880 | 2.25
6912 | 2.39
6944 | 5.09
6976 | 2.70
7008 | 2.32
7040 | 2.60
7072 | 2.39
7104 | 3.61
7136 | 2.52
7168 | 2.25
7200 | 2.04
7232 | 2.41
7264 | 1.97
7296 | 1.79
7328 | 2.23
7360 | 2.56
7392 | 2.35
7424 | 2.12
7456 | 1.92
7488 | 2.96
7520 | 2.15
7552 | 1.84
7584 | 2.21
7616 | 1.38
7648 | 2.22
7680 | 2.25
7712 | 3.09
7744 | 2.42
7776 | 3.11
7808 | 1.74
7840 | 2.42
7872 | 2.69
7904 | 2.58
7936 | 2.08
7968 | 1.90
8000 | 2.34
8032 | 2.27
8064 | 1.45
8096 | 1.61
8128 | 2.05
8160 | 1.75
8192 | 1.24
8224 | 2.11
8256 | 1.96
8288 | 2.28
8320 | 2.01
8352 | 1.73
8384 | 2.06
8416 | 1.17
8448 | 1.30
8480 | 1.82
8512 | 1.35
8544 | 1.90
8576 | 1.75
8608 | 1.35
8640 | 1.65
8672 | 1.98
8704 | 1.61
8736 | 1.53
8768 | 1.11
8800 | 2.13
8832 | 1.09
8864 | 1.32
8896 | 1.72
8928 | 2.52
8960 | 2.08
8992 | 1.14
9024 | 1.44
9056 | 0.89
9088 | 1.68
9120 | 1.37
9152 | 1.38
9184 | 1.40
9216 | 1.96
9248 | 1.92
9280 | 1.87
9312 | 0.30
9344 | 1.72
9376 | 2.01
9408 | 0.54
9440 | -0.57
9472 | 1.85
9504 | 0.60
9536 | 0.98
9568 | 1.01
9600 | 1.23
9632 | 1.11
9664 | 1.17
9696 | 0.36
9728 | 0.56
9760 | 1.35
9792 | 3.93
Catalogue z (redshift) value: 0.056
